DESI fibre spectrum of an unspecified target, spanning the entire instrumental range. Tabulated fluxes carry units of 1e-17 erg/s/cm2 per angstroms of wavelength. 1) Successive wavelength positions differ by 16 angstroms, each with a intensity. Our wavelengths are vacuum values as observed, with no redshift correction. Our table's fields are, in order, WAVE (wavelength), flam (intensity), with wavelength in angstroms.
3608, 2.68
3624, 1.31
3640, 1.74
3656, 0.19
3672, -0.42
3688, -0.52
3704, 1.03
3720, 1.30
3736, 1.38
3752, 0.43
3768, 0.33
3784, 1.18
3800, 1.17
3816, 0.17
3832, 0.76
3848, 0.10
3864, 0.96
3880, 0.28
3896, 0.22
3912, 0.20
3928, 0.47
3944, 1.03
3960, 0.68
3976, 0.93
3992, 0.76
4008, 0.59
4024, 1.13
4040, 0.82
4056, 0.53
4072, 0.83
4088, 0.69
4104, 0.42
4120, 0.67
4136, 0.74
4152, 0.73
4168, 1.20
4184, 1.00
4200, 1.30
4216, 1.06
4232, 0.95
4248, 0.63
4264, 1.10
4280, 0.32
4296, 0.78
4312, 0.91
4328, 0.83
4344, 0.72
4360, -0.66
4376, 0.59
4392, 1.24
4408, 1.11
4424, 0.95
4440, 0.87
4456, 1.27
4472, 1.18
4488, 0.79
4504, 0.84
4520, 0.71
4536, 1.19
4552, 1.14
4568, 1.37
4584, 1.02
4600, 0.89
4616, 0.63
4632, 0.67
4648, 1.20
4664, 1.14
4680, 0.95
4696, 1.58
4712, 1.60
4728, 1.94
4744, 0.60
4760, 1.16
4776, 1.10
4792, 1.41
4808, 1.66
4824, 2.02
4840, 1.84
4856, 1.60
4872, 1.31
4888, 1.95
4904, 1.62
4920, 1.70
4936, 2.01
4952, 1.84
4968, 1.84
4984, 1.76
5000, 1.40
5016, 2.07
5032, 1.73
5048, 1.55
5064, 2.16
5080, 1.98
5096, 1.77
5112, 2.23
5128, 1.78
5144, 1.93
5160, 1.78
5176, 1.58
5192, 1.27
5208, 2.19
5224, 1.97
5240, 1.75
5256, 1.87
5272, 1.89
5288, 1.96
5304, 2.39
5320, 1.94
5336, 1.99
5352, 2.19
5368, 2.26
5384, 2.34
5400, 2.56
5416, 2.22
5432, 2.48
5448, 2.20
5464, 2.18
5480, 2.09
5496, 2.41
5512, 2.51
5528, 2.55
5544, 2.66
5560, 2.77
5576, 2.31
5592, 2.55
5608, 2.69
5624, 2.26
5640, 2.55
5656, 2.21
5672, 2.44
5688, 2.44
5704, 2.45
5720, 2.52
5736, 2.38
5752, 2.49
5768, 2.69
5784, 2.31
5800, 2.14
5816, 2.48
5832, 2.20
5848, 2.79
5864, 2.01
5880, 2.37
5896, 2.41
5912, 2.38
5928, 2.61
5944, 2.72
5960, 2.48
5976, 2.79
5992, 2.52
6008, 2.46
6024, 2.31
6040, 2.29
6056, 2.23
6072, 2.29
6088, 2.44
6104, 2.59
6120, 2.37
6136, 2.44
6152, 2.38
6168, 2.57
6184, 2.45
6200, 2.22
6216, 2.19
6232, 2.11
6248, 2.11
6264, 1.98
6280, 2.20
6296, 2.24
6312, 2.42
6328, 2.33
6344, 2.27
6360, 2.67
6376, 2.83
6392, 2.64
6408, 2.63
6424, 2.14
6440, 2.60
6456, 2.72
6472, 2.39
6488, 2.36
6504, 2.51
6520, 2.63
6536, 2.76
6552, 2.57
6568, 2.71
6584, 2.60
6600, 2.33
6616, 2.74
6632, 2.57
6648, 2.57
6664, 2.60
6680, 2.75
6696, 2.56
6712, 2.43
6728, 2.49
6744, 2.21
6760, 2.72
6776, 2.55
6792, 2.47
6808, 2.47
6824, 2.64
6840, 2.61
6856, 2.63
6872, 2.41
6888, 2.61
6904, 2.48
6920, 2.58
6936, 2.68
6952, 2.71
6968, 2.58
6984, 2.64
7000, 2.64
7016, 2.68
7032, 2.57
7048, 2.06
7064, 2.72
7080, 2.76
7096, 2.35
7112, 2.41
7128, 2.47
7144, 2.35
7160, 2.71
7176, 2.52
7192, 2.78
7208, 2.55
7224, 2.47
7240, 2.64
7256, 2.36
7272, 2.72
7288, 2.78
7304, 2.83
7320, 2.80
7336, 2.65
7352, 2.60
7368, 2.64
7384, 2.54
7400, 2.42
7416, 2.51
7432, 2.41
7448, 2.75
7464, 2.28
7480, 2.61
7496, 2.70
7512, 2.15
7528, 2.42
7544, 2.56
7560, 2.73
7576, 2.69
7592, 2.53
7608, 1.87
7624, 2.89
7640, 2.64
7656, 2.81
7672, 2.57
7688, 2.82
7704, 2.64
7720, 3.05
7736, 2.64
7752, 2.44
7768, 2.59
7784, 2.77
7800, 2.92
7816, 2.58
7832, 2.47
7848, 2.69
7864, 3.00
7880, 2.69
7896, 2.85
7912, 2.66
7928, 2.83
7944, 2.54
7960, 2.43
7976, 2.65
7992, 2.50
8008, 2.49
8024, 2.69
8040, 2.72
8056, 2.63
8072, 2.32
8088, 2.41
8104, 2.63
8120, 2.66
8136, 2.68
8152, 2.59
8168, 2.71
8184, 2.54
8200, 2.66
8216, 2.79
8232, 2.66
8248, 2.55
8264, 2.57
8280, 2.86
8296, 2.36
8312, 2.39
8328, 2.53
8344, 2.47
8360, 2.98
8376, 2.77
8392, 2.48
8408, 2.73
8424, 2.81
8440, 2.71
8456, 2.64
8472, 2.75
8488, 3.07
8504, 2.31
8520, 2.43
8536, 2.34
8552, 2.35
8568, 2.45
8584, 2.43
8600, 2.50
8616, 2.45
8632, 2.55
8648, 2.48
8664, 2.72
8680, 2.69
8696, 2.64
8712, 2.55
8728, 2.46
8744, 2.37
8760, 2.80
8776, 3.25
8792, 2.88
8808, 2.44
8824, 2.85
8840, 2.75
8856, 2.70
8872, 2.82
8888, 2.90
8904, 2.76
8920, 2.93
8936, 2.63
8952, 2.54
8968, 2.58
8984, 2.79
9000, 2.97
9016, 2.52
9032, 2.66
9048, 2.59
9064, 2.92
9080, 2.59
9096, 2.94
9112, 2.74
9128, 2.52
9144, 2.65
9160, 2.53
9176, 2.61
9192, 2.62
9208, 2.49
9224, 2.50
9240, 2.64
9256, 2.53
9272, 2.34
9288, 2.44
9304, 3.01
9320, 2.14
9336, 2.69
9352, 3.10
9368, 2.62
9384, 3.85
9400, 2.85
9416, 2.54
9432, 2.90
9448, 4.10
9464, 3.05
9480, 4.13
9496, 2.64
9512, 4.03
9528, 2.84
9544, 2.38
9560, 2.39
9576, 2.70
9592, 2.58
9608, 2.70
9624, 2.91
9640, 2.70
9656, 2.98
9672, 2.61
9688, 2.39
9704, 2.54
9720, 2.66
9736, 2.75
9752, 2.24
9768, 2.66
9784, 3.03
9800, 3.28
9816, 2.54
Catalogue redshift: 0.204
